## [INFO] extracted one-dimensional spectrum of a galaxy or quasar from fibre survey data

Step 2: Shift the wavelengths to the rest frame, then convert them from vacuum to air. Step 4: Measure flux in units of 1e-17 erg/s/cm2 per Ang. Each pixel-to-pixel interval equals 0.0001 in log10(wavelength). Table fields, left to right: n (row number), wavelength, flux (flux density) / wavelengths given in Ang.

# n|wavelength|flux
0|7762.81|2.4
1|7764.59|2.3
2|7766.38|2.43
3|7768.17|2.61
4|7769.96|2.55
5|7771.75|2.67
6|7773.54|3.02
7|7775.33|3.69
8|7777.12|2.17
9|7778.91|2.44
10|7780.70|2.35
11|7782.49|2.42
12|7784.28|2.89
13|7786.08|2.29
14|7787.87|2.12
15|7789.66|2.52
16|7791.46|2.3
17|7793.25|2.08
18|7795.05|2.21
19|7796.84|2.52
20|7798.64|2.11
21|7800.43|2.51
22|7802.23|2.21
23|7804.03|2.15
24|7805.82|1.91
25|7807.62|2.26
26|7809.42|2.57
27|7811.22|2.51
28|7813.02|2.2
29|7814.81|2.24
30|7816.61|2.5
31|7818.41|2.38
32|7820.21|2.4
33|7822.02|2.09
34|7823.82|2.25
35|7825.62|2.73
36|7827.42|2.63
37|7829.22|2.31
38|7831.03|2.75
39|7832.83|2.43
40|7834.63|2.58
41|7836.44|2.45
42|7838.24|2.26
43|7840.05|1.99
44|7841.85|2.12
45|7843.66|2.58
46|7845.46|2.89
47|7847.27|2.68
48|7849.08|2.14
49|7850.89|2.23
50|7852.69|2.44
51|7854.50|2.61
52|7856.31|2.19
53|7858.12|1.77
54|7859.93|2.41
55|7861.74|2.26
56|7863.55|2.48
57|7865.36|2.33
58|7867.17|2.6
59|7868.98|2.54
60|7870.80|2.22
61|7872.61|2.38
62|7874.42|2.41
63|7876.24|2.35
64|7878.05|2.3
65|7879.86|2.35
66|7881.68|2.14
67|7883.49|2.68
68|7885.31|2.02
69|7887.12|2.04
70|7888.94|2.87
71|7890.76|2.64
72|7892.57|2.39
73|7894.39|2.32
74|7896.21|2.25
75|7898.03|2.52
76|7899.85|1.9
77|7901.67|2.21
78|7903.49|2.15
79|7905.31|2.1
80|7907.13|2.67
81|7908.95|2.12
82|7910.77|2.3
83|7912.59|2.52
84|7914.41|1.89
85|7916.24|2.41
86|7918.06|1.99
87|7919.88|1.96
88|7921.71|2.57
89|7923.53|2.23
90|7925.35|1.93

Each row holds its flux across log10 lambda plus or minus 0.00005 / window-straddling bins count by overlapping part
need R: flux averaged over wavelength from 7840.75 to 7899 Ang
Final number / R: 2.38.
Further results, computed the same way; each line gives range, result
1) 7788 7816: 2.28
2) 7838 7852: 2.37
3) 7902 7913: 2.3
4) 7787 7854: 2.36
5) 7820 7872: 2.39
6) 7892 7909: 2.27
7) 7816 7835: 2.46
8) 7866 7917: 2.33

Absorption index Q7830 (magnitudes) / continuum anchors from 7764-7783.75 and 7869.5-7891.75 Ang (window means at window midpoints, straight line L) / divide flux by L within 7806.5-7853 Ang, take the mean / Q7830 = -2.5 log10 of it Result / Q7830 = 0.04 mag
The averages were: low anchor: 2.61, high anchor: 2.37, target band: 2.41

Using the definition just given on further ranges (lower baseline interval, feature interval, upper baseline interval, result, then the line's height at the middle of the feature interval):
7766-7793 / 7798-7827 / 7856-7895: 0.074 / 2.49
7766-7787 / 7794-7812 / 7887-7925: 0.120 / 2.56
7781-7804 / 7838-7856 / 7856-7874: -0.029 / 2.33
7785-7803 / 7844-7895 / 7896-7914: -0.052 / 2.27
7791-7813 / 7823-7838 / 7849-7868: -0.094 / 2.3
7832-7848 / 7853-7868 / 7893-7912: 0.022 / 2.38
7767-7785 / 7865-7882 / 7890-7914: 0.008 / 2.39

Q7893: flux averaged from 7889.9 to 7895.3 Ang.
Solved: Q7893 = 2.45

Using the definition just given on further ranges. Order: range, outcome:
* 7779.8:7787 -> 2.49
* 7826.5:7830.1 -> 2.48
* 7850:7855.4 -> 2.43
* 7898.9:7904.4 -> 2.09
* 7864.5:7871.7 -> 2.42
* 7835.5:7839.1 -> 2.36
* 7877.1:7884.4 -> 2.37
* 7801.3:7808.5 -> 2.13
